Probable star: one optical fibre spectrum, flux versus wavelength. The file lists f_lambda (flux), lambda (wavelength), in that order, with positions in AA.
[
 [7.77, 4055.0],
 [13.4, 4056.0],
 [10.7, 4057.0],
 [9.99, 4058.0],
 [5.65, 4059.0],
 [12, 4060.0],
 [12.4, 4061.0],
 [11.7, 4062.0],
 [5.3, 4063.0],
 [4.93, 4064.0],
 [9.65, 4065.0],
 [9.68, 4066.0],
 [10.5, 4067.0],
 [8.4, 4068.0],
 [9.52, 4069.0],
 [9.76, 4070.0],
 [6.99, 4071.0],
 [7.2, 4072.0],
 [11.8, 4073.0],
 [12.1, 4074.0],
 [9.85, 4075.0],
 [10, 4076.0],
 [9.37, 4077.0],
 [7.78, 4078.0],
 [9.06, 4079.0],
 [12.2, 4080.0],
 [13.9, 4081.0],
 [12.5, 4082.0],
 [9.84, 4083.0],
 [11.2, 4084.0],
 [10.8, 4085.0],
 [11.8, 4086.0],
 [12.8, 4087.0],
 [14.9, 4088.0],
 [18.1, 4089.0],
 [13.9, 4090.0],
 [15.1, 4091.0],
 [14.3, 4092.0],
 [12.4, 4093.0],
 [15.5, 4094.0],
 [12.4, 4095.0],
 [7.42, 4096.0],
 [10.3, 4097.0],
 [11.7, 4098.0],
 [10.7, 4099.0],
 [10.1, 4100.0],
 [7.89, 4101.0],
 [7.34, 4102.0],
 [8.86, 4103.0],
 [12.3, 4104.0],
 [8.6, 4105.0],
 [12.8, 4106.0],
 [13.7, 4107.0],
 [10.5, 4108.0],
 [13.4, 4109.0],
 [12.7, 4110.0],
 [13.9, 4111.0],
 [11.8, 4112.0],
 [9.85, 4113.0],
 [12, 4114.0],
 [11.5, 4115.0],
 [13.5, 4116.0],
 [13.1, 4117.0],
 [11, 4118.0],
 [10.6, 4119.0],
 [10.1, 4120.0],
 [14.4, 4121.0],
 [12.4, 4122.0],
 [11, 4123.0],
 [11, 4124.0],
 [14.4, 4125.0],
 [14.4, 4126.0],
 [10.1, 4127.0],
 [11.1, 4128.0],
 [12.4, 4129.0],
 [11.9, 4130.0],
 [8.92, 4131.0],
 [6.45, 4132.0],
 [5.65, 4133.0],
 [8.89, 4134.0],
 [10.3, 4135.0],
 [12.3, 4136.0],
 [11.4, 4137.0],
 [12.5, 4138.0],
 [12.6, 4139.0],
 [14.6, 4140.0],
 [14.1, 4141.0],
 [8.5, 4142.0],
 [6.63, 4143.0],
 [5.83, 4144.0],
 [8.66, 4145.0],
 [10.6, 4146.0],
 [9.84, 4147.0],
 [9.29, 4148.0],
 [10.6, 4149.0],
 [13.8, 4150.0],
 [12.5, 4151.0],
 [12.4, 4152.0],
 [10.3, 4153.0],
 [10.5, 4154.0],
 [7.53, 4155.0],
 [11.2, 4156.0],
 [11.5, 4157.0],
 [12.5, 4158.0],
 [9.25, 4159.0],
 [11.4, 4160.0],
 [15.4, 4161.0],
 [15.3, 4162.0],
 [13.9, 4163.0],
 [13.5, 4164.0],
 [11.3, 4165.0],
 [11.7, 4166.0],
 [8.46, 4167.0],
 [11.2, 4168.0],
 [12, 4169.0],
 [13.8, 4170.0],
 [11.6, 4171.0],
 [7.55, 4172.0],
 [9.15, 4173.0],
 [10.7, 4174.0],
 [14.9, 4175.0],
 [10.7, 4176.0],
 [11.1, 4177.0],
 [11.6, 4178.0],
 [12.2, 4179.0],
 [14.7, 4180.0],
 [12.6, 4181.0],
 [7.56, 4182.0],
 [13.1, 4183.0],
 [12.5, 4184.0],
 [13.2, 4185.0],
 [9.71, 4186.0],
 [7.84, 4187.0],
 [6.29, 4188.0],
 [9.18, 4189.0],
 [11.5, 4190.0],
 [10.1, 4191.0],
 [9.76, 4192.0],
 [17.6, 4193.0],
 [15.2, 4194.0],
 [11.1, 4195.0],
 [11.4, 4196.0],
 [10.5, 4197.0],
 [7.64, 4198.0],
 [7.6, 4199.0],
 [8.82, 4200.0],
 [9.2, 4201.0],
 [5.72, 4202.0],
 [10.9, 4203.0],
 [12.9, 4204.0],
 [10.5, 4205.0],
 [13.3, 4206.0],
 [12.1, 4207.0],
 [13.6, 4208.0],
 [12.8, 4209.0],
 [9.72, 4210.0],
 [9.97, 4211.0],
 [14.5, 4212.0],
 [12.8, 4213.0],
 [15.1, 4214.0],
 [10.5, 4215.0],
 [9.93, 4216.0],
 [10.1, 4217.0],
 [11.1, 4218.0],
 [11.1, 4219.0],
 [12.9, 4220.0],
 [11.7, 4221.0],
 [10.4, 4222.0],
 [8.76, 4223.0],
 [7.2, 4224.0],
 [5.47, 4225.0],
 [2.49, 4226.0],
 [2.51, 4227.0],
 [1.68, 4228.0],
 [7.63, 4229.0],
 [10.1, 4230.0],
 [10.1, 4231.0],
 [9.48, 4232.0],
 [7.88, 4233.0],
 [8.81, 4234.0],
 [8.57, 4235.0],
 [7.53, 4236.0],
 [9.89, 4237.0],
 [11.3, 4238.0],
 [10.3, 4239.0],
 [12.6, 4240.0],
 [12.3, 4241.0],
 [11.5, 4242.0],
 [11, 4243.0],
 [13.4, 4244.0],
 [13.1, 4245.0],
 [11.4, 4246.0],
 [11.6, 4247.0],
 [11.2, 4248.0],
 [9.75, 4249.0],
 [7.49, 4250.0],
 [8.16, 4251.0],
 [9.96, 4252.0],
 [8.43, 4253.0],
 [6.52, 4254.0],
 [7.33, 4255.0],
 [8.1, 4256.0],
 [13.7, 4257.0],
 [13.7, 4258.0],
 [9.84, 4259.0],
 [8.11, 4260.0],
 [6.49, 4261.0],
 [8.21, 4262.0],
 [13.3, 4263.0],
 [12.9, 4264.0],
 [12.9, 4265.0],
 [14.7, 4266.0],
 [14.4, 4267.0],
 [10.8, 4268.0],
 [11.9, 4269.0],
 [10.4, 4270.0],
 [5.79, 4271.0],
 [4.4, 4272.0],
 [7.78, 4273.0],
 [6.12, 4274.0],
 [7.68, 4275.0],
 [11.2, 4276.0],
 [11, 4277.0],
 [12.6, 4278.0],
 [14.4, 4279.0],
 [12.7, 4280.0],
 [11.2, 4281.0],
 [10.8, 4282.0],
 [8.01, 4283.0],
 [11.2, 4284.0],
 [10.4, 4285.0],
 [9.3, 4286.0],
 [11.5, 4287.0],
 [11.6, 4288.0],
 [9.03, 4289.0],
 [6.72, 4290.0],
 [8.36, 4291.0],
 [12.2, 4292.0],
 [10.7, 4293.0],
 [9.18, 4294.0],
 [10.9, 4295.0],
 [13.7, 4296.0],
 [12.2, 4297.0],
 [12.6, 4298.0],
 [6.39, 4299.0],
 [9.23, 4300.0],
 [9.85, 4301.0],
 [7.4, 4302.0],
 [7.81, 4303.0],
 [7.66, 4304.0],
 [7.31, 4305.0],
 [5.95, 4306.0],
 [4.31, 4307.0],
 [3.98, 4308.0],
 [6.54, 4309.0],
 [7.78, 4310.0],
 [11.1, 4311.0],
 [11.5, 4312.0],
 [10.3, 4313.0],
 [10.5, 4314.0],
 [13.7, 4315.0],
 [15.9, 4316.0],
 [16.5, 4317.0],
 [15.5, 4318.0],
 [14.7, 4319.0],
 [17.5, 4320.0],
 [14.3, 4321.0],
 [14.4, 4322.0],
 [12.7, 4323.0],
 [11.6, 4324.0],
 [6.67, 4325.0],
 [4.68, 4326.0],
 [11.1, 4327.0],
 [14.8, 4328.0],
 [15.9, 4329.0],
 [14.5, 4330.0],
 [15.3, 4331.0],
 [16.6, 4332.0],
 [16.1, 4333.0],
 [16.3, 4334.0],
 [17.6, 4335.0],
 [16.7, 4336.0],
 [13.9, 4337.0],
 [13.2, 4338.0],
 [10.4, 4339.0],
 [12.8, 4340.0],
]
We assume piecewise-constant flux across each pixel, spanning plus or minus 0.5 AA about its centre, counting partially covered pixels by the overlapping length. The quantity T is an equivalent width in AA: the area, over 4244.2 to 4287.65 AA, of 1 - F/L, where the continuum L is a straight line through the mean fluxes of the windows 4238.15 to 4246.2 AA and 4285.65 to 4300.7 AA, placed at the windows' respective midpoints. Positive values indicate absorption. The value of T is 3.36 AA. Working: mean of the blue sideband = 11.9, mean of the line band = 10.3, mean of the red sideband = 10.2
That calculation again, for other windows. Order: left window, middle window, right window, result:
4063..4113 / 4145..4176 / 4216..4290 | -2.7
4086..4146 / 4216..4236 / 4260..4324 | 4.6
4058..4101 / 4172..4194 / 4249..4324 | -1.4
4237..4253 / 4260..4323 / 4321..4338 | 9.9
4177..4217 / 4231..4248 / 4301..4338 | 1.1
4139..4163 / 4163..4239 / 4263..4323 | 3.3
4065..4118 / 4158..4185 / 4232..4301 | -2.6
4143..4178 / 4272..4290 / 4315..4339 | 4.3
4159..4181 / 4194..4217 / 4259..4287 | 0.8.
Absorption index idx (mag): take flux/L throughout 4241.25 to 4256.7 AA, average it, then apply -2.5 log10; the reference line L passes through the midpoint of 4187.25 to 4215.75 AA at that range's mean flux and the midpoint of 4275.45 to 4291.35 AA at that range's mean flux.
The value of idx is 0.08 mag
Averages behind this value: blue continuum 11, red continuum 10.6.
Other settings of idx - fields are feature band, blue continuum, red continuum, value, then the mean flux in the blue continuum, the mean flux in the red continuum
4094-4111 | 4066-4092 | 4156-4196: 0.04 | 11.2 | 11.6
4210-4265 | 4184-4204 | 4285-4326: 0.05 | 10.3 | 10.4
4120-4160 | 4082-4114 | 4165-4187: 0.07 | 11.8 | 11.3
